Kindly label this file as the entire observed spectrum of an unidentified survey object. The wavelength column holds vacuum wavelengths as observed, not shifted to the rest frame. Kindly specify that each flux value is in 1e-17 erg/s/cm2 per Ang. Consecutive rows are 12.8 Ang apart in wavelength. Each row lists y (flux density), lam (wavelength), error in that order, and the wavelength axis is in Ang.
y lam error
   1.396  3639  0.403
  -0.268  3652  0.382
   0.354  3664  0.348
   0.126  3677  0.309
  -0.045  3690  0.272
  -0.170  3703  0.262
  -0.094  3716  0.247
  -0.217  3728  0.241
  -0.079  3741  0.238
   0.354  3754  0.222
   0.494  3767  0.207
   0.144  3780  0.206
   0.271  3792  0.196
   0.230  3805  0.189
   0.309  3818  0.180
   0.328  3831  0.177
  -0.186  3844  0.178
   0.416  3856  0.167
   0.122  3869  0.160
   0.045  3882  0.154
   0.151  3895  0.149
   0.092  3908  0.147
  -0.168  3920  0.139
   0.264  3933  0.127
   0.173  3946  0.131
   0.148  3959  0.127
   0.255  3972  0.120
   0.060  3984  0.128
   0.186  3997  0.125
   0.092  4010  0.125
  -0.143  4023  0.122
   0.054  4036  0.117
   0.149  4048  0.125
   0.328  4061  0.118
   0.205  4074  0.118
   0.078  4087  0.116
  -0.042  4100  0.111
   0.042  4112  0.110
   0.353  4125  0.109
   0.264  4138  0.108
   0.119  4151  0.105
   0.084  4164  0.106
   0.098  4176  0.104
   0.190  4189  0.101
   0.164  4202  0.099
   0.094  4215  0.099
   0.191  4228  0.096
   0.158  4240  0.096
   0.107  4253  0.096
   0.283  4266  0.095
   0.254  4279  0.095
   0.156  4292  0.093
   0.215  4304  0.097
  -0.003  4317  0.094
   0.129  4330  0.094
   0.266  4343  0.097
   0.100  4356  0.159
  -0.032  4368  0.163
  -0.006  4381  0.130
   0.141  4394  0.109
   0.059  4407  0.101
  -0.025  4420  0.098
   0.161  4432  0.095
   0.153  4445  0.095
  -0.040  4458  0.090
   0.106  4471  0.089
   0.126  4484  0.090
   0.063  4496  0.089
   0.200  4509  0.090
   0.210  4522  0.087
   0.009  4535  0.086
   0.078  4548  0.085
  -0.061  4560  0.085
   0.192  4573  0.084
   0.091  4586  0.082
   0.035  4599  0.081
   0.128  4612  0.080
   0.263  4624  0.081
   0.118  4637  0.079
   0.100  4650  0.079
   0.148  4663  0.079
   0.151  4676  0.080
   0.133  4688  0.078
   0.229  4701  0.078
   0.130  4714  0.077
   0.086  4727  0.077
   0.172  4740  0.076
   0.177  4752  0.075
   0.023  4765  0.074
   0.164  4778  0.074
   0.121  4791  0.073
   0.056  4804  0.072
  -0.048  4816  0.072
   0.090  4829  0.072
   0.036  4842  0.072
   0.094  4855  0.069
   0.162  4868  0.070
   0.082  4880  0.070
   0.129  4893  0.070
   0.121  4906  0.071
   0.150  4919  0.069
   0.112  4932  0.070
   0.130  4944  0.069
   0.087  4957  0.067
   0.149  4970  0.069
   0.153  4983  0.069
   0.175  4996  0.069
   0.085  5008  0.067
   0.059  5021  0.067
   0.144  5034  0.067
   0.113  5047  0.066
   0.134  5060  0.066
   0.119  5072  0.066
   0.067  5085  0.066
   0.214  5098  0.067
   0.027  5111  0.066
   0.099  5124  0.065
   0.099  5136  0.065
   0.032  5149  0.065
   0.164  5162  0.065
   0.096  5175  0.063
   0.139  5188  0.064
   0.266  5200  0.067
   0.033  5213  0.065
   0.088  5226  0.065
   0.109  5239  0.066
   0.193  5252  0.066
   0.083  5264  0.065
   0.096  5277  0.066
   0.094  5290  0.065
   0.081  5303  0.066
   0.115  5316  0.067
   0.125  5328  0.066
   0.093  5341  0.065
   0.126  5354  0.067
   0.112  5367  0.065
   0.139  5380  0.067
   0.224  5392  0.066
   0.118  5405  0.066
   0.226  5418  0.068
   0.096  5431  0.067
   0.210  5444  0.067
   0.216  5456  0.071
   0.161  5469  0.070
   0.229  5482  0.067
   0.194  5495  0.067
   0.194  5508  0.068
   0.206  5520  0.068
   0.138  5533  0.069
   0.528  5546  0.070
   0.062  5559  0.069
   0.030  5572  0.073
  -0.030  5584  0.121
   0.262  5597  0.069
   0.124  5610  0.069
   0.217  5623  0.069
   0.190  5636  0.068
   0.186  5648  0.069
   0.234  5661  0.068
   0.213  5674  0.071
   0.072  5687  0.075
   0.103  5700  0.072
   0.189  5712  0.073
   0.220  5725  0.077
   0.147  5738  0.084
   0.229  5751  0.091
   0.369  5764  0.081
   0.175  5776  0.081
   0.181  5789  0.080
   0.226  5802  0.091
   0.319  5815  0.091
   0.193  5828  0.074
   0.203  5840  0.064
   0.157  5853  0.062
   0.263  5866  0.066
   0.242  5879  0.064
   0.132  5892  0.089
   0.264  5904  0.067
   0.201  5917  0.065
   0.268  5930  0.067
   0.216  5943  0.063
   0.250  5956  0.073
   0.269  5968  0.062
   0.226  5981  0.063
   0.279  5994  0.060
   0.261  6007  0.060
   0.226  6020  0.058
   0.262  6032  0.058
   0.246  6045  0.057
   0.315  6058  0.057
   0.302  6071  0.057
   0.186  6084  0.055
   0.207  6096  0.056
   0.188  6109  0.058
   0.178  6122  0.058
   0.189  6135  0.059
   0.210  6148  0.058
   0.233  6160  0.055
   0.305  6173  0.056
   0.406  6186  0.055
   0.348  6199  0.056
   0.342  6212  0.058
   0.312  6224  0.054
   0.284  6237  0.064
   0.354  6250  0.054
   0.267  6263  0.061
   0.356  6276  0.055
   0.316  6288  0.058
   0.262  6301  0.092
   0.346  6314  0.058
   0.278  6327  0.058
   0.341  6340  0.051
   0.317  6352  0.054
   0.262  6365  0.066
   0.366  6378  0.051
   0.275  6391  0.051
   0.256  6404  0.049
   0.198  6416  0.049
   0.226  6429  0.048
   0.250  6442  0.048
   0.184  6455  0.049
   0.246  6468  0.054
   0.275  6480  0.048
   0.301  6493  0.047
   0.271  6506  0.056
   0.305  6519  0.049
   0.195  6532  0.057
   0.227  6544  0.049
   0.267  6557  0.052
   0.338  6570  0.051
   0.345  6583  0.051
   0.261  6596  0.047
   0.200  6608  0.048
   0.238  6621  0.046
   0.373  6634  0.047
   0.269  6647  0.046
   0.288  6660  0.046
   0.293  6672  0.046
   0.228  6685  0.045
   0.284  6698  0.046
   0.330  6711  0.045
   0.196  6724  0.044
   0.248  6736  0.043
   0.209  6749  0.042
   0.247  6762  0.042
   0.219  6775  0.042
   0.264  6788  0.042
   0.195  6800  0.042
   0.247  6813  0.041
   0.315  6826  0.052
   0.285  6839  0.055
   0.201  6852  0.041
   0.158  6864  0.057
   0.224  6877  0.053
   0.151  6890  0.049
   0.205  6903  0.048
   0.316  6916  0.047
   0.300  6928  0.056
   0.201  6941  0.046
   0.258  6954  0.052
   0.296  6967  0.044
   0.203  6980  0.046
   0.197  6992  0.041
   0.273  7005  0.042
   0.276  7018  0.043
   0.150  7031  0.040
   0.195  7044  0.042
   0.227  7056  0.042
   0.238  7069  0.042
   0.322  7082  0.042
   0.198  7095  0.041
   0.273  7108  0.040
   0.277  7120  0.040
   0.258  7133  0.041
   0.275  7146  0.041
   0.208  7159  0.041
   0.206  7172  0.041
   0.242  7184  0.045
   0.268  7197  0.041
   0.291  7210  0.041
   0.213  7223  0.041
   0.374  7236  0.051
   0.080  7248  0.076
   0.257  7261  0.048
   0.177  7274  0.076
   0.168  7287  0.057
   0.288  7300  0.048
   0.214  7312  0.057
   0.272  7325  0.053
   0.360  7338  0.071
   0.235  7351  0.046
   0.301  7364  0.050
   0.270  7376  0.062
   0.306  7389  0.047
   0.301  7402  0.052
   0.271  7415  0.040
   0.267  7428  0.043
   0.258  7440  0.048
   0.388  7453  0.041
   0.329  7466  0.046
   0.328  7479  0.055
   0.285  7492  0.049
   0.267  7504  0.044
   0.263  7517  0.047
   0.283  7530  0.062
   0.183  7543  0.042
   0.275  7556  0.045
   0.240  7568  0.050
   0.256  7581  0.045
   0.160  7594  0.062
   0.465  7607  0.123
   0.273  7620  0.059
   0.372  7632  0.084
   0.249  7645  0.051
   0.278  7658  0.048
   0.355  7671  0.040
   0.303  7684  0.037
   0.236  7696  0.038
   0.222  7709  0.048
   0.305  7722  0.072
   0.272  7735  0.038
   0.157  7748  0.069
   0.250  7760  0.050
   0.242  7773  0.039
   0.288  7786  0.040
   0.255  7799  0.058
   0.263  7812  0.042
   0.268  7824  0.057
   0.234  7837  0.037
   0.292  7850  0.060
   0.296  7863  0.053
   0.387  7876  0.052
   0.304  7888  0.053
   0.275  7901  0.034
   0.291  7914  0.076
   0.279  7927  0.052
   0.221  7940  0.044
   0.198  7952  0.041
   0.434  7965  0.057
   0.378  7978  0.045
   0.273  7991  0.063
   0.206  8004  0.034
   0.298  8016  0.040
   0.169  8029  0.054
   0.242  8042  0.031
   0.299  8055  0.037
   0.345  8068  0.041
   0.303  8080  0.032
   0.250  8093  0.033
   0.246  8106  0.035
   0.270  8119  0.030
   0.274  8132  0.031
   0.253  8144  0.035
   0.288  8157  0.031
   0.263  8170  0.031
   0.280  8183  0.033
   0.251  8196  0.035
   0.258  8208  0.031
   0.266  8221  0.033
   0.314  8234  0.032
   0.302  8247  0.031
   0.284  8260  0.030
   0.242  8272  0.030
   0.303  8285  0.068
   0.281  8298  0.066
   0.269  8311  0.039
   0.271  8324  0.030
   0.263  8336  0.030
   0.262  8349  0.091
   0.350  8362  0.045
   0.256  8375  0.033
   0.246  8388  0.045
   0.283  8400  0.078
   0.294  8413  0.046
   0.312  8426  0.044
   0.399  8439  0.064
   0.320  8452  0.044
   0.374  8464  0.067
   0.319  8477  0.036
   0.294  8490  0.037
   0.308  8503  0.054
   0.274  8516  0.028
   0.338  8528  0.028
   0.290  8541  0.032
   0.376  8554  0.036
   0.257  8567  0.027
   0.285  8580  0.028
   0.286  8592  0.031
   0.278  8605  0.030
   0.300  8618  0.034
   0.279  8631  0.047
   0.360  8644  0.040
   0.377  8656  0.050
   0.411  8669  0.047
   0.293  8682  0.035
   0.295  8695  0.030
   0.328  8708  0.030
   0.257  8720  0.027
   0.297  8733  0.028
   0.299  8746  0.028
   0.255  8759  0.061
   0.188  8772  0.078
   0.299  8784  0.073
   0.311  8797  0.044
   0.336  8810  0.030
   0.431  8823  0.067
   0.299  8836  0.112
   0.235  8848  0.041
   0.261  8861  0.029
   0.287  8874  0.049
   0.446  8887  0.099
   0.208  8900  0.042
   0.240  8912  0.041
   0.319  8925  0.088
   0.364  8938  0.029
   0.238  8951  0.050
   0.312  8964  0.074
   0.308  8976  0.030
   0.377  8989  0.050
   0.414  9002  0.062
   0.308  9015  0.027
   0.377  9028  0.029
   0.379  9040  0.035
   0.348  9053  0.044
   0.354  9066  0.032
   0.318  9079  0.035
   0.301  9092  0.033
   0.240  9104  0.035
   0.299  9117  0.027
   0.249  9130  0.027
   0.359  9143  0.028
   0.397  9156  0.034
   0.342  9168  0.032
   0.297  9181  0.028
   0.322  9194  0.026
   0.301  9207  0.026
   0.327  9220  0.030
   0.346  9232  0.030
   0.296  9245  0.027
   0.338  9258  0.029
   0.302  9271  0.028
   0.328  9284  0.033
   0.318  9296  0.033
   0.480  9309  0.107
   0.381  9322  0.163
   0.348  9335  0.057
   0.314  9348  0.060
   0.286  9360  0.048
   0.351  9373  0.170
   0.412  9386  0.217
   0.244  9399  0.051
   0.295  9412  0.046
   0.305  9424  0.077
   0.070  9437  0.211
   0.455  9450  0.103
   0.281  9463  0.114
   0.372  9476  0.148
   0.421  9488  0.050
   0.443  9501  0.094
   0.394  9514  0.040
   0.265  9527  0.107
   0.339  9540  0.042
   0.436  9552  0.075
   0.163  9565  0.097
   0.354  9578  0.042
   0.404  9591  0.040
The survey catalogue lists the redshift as 0.488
